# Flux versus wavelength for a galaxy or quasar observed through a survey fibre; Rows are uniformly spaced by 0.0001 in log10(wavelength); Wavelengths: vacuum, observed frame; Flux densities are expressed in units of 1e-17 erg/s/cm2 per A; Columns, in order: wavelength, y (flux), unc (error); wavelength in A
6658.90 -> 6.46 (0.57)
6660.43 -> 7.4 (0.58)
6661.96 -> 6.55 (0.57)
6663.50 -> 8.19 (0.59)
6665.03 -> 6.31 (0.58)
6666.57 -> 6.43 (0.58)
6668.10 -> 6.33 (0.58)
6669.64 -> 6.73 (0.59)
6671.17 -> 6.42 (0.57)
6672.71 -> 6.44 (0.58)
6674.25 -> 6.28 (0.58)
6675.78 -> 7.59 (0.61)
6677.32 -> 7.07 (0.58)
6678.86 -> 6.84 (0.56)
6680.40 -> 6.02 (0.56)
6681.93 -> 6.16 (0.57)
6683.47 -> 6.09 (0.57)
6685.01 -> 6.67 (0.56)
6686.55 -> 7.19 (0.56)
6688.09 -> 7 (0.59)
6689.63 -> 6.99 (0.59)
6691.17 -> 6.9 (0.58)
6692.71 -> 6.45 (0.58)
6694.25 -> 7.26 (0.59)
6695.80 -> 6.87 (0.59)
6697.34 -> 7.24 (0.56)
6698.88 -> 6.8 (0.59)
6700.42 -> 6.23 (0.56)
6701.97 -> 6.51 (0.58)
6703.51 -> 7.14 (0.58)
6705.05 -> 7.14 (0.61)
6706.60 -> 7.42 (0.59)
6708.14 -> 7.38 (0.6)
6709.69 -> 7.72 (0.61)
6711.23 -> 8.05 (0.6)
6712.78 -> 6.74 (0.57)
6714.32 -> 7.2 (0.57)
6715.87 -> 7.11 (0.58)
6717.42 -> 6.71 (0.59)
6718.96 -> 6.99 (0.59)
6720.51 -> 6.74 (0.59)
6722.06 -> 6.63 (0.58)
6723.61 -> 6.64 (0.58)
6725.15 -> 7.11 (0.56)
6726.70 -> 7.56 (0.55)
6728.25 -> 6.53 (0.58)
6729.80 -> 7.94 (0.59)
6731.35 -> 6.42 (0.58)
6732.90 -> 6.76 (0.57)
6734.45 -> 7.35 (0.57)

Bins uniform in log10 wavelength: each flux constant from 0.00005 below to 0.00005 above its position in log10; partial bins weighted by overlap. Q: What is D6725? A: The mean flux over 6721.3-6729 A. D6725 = 6.9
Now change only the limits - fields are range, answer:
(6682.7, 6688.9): 6.74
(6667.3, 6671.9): 6.5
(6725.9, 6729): 7.04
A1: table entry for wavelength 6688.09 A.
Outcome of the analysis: 7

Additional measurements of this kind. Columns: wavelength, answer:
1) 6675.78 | 7.59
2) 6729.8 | 7.94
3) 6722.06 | 6.63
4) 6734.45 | 7.35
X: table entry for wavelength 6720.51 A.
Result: 6.74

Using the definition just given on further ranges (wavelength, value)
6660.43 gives 7.4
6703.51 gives 7.14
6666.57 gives 6.43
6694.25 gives 7.26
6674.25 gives 6.28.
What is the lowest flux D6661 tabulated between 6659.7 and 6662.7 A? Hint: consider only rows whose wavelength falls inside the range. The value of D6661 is 6.55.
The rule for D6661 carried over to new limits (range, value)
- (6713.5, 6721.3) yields 6.71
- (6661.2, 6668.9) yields 6.31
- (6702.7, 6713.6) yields 6.74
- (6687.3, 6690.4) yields 6.99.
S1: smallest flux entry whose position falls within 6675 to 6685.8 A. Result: 6.02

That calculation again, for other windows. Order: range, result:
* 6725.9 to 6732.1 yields 6.42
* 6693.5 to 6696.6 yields 6.87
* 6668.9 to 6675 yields 6.28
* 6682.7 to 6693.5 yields 6.09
